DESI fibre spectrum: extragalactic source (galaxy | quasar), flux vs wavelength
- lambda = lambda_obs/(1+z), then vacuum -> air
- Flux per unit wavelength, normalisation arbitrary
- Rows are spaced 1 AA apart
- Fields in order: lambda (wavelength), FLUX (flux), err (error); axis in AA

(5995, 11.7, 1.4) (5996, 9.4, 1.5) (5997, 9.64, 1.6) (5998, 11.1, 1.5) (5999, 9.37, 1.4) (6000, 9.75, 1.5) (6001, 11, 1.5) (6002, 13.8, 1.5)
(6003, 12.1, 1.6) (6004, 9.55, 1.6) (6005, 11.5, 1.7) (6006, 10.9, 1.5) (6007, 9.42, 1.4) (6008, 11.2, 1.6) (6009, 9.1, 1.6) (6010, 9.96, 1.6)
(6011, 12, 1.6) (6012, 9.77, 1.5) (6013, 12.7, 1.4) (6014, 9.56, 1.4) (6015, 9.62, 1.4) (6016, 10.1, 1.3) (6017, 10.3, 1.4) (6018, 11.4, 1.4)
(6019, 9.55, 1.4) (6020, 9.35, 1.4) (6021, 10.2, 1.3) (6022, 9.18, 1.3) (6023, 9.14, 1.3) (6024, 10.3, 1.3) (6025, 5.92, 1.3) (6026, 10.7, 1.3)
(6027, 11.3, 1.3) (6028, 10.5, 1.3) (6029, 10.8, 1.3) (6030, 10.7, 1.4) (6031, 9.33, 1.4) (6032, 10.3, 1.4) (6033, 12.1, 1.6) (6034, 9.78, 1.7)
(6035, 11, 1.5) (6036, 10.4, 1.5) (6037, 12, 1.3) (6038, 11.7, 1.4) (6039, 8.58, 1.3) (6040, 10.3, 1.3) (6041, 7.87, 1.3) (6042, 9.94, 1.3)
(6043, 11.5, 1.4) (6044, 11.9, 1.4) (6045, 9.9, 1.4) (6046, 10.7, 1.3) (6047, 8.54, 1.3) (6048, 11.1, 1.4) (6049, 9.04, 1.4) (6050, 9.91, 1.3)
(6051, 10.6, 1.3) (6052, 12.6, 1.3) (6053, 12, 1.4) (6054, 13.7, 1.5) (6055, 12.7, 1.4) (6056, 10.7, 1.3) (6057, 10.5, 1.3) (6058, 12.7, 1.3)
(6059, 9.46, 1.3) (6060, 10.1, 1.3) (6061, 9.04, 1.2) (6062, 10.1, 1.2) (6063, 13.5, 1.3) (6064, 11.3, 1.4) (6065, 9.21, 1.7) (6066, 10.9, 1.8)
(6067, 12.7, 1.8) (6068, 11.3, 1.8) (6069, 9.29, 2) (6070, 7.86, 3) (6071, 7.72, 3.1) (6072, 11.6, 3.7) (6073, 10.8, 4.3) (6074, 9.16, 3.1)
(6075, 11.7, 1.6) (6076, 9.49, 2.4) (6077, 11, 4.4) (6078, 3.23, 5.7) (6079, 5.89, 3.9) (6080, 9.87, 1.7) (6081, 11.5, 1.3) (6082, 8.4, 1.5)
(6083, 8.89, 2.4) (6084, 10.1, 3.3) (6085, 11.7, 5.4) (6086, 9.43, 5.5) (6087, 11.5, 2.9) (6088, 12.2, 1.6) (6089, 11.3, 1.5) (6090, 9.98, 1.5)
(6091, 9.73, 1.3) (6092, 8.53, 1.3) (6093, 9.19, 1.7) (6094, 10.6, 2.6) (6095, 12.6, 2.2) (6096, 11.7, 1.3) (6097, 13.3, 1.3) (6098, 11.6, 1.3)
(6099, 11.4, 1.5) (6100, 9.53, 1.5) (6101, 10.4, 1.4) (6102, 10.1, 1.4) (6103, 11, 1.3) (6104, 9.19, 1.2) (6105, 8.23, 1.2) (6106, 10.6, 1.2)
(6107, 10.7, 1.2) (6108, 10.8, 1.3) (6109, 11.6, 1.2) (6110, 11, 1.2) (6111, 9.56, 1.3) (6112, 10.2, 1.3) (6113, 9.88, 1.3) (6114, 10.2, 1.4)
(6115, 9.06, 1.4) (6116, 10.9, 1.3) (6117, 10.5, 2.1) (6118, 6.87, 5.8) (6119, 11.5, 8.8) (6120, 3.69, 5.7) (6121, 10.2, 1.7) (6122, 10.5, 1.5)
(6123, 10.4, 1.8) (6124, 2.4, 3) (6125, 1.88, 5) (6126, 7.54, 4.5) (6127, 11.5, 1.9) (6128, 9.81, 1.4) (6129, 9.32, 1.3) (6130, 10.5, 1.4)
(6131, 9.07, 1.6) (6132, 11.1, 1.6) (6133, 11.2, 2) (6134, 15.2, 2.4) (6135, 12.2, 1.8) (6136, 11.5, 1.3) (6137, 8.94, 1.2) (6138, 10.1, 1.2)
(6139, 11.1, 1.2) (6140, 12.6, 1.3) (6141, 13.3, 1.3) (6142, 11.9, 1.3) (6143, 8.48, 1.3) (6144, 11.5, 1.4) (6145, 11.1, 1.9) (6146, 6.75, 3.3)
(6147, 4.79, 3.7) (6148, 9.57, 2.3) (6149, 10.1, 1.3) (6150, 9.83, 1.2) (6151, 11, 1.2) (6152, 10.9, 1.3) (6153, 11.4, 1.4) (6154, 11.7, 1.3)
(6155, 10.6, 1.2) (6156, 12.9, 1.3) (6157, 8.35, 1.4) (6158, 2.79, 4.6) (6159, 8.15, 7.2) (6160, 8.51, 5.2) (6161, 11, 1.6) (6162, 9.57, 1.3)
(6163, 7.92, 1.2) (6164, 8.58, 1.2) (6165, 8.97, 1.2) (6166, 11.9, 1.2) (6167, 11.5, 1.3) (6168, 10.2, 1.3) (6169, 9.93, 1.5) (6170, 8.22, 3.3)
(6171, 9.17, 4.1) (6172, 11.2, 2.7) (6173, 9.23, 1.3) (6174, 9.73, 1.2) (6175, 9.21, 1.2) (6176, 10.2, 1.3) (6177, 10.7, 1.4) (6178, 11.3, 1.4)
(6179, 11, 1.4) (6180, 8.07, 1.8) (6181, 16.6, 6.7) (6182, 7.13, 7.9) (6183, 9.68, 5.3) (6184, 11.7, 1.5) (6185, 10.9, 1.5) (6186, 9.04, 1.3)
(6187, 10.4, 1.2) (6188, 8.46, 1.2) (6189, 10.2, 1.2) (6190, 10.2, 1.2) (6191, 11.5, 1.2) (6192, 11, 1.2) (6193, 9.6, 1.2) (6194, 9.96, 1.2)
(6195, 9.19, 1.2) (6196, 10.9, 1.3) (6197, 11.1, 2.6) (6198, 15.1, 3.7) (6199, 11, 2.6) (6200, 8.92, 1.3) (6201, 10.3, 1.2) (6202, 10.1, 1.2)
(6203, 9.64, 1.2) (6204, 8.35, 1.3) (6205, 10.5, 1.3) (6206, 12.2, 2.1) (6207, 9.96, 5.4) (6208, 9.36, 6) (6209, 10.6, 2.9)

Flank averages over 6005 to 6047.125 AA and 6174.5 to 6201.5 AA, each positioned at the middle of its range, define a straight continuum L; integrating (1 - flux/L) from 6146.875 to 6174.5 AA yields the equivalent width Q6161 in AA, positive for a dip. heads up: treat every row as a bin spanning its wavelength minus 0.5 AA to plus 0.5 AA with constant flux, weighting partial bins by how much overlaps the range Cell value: 2.2 AA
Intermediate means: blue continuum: 10.3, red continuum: 10.5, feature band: 9.63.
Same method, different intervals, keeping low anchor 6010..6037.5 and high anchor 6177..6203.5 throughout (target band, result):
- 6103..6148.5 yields 2.9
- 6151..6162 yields 0.8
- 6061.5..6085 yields 1.2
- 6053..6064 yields -1.0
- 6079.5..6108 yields -0.3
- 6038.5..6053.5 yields 0.0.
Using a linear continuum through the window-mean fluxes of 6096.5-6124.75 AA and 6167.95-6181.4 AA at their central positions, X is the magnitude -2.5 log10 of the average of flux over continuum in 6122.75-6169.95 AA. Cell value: 0.033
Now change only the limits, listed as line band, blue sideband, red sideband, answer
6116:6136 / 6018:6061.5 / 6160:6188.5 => 0.09 mag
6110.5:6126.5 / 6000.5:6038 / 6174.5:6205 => 0.23 mag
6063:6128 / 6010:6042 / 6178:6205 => 0.05 mag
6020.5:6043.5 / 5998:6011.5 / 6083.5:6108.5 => 0.06 mag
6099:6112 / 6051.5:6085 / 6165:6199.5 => 0.01 mag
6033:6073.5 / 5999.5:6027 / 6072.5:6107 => -0.04 mag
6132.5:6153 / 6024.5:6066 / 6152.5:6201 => -0.04 mag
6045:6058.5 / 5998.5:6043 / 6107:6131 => -0.12 mag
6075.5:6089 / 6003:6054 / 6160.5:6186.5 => 0.08 mag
